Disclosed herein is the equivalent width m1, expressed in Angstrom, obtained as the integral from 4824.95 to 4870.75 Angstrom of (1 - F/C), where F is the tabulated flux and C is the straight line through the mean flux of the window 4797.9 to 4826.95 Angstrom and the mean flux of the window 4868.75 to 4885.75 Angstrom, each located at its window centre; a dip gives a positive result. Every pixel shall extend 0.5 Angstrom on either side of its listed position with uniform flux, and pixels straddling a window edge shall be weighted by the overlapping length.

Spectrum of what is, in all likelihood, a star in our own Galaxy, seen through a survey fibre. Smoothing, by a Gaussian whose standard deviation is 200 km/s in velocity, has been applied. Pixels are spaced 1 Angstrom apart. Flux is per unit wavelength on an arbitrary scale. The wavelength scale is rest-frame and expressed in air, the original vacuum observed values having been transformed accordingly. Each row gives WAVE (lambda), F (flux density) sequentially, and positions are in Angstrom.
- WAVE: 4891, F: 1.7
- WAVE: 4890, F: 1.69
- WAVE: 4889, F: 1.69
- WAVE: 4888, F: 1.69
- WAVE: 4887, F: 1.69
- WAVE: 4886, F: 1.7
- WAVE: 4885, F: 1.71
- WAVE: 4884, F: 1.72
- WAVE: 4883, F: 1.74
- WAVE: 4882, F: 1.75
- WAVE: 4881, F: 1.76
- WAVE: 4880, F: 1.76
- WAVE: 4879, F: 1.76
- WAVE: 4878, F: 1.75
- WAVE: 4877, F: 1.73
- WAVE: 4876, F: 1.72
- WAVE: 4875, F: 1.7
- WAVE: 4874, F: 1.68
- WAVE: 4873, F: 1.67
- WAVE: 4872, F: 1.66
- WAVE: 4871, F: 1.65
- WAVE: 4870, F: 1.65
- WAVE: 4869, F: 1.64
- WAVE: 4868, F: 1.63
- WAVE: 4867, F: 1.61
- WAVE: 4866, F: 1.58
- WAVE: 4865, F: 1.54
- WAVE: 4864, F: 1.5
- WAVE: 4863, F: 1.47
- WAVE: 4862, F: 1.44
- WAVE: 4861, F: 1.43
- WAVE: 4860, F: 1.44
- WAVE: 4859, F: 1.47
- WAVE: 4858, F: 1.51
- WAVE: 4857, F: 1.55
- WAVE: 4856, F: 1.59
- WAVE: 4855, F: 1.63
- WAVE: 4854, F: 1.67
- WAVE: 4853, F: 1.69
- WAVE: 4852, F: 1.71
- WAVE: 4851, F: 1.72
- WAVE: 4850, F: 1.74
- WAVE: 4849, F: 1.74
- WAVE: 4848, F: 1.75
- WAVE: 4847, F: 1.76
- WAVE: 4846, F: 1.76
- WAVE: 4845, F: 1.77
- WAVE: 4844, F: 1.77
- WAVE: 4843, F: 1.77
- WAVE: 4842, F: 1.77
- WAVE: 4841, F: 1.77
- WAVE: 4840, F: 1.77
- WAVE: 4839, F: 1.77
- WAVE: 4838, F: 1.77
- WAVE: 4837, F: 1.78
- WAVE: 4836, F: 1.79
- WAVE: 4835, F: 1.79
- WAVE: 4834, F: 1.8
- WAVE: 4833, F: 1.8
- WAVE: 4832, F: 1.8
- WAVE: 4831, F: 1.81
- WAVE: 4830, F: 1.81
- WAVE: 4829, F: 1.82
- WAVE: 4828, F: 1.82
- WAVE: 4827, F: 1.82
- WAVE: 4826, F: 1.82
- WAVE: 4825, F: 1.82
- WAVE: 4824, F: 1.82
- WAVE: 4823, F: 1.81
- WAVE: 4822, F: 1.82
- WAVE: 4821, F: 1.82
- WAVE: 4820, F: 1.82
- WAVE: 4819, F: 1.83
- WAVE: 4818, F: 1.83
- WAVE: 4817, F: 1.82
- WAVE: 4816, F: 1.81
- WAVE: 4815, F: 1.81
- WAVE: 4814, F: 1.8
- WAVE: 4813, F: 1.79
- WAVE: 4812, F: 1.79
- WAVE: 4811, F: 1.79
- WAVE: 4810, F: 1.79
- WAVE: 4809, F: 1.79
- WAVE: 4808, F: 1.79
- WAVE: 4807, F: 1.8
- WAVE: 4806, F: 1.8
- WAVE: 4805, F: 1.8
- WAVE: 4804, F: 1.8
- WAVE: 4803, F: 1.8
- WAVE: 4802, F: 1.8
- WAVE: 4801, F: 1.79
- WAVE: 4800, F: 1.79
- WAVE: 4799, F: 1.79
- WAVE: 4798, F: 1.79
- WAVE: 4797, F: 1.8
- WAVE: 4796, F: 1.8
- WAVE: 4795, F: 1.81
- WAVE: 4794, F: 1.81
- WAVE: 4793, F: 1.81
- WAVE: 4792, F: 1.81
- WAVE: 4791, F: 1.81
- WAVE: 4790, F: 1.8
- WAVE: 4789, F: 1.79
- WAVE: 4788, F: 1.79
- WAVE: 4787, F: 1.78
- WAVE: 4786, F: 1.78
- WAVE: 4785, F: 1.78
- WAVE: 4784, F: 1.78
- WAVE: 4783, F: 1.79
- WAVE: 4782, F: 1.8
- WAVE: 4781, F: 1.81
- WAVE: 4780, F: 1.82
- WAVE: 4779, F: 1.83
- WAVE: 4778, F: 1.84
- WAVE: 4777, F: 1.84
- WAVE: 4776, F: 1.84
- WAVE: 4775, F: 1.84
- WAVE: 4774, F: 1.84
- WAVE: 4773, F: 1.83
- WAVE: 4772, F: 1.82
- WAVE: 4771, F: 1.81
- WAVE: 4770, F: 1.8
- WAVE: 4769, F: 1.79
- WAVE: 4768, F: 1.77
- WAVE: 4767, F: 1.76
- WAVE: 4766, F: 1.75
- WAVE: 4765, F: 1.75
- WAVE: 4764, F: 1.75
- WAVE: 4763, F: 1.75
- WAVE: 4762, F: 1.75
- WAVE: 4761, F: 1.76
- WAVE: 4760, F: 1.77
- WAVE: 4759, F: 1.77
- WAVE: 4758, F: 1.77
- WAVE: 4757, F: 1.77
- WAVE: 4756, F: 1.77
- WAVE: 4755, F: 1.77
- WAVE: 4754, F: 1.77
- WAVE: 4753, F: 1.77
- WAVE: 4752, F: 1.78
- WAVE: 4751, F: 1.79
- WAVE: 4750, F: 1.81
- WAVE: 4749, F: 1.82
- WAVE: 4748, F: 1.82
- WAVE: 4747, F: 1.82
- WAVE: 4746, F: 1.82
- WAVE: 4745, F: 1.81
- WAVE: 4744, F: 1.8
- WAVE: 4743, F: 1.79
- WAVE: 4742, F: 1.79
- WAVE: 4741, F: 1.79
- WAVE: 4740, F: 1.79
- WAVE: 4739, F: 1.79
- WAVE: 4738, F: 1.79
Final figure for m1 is 1.6 Angstrom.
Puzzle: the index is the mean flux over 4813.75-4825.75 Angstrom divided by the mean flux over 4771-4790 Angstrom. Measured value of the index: 1.0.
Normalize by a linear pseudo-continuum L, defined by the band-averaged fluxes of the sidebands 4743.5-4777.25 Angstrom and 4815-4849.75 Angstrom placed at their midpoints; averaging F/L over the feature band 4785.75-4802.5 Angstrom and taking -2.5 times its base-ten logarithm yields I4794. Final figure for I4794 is 0.00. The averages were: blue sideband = 1.79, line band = 1.8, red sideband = 1.79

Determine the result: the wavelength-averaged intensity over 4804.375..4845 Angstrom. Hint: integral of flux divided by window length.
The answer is 1.8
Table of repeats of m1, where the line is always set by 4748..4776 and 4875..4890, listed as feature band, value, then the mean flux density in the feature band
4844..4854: 0.0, 1.74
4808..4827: -0.6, 1.81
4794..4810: -0.3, 1.8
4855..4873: 1.8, 1.56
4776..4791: -0.3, 1.8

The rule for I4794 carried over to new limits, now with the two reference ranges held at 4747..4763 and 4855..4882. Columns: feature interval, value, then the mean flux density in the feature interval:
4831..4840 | -0.08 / 1.79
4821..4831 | -0.09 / 1.82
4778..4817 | -0.05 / 1.8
